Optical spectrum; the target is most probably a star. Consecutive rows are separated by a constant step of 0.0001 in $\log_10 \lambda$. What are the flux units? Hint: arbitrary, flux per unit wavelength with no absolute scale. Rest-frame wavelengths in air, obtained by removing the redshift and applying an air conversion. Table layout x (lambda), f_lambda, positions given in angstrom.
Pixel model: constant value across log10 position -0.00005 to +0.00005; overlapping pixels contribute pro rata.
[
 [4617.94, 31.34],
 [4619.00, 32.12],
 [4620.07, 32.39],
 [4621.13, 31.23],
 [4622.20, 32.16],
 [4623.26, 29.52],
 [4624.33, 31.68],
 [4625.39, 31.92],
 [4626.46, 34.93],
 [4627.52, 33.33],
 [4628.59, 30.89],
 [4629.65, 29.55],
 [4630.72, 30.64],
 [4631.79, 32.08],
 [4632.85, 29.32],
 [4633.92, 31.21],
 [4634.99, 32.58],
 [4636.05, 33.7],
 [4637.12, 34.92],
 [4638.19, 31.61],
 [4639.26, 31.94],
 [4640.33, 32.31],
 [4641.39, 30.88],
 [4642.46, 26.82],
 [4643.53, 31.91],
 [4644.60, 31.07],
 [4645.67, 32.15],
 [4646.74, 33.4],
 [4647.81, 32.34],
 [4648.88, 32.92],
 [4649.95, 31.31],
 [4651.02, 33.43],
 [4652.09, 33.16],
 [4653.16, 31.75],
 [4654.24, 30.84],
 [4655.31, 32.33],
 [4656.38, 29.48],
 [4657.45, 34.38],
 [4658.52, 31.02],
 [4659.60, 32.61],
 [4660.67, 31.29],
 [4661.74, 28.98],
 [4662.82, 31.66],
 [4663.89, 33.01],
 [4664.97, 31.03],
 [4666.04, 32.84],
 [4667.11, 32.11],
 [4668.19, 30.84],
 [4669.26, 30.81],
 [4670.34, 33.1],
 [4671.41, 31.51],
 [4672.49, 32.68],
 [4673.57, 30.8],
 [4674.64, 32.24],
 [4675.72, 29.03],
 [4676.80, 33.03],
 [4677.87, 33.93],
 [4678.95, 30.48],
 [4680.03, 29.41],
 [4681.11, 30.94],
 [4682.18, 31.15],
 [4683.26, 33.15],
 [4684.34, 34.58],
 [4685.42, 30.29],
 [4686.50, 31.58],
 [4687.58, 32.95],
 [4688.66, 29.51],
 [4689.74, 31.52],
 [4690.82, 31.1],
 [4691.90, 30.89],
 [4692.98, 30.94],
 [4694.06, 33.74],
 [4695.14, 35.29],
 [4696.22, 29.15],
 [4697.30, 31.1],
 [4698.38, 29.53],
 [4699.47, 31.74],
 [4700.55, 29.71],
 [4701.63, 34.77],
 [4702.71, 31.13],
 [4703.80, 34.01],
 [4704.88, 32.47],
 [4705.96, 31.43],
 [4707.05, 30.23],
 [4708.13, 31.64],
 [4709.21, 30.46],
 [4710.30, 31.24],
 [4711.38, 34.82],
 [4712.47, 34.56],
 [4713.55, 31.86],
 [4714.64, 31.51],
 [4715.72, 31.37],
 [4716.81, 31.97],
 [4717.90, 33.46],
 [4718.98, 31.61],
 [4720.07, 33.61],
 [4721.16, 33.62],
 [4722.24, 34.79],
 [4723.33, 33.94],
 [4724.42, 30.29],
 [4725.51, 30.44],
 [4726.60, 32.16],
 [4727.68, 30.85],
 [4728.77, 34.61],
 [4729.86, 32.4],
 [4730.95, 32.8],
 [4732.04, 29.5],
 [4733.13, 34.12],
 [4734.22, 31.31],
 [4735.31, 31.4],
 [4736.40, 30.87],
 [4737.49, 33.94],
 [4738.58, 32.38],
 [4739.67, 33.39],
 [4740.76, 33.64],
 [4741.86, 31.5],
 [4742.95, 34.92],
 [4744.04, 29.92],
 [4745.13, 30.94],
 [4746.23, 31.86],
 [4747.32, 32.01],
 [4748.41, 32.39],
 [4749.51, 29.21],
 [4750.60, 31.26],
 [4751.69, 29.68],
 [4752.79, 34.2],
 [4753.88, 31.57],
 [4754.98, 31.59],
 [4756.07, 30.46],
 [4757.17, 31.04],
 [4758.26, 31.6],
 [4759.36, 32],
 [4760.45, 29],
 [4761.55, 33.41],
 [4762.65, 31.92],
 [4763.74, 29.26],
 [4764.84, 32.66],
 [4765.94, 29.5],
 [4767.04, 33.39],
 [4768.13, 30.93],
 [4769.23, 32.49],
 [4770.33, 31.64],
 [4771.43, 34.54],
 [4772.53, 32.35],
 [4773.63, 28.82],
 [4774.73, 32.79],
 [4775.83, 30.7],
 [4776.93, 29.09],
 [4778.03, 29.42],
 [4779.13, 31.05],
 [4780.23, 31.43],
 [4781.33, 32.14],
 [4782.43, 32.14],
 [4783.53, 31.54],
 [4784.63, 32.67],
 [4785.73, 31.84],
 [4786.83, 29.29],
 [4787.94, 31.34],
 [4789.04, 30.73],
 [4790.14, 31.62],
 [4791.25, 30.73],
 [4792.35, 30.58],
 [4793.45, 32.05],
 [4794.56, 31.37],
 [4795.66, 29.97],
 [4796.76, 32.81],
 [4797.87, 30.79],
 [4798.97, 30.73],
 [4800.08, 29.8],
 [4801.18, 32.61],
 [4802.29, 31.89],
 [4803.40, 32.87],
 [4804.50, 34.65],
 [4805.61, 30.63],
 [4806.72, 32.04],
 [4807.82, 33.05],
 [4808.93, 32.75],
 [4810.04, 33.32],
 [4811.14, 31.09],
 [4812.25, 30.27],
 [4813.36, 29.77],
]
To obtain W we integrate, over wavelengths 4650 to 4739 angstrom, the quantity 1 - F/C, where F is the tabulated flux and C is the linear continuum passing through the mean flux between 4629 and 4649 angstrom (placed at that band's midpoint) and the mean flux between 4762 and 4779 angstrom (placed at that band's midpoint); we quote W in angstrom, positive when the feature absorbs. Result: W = -1.2 angstrom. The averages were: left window 31.6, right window 31.3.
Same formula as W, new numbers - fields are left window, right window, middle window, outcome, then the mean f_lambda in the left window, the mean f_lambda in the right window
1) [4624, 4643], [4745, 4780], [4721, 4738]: -0.5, 31.7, 31.3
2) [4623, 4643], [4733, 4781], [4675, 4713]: -0.2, 31.6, 31.6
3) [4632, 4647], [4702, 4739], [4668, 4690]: 0.3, 31.7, 32.3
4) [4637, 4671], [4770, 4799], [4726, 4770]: -0.5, 31.8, 31.3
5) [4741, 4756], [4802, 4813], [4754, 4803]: 0.9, 31.6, 32.2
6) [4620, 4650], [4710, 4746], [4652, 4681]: 0.3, 31.7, 32.4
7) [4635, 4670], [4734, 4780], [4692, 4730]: -0.6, 31.9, 31.6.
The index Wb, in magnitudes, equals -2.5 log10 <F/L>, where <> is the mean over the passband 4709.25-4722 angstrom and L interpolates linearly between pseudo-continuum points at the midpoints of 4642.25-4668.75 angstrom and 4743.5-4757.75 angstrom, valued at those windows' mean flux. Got -0.04 mag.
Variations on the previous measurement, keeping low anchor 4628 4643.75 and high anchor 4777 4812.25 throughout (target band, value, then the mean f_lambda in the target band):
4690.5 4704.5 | -0.013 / 31.8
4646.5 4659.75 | -0.028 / 32.2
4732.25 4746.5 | -0.027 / 32.3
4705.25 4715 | -0.019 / 32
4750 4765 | 0.004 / 31.4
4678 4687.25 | -0.006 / 31.6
